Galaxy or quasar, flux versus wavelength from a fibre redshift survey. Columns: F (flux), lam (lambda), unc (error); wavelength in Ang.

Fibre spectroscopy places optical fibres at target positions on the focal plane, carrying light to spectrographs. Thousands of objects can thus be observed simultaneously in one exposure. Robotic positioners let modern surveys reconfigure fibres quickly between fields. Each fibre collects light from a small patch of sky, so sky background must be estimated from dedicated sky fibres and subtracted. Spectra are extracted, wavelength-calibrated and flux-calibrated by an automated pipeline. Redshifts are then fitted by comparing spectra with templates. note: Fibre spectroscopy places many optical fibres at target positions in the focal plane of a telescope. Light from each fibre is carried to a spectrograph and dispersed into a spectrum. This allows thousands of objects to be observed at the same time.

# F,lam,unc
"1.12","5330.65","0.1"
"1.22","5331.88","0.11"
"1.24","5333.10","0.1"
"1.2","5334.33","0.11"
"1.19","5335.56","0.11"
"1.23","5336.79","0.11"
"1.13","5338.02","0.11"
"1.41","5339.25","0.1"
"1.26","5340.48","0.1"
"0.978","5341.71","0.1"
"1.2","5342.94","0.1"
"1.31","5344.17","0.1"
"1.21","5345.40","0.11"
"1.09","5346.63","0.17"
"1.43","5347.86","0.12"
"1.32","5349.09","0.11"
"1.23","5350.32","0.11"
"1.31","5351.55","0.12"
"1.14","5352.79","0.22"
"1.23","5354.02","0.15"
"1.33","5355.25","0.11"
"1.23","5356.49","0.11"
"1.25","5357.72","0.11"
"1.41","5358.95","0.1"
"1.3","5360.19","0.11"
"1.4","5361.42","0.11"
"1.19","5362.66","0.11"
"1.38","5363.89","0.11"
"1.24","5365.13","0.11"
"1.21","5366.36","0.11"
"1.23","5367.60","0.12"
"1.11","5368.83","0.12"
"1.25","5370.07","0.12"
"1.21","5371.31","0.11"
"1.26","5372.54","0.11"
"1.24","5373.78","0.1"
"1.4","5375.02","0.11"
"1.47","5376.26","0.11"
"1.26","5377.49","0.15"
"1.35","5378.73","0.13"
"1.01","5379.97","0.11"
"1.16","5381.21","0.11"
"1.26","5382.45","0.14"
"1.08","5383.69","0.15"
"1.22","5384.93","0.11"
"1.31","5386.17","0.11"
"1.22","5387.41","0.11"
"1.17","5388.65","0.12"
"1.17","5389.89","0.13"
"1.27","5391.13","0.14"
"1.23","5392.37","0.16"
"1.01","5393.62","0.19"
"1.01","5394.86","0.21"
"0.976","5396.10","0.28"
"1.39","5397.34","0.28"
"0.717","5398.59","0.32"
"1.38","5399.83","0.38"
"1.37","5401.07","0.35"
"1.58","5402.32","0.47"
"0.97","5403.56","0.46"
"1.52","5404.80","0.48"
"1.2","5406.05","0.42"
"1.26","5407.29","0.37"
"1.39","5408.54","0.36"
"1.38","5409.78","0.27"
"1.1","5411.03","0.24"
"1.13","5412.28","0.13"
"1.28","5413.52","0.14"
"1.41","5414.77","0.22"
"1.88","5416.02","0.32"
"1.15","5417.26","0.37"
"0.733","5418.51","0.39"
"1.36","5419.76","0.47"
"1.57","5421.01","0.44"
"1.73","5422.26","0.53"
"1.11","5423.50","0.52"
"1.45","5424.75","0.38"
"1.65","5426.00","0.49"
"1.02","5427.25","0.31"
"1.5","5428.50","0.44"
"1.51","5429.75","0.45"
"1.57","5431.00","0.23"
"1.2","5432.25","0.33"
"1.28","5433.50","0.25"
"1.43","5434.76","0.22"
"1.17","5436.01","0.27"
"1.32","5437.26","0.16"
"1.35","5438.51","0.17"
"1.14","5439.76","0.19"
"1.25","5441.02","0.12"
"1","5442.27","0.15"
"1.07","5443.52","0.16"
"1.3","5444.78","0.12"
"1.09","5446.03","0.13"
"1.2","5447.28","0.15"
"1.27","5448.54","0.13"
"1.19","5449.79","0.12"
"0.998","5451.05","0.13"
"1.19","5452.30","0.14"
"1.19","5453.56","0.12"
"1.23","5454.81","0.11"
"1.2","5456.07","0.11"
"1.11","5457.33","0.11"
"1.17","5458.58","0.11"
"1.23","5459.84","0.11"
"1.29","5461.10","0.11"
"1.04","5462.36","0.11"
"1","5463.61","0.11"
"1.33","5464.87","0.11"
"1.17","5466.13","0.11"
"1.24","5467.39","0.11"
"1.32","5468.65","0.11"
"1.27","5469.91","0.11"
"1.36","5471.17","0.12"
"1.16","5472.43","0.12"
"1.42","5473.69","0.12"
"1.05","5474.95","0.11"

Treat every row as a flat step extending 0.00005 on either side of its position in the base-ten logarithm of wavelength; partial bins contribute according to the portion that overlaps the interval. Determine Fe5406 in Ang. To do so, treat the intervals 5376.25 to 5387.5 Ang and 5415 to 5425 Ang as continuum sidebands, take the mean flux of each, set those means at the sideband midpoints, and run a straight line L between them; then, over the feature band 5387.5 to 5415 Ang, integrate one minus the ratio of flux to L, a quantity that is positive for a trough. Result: 1.7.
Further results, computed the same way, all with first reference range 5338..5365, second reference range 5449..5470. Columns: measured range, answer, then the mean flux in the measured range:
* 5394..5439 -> -3.3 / 1.31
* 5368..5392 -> 0.2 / 1.23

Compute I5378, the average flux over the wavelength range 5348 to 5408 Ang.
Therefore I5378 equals 1.24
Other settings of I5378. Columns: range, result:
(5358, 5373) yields 1.27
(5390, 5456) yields 1.26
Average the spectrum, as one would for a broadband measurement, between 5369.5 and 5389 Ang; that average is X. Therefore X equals 1.24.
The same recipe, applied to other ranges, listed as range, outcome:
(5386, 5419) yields 1.23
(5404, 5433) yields 1.35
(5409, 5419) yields 1.27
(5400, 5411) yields 1.32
